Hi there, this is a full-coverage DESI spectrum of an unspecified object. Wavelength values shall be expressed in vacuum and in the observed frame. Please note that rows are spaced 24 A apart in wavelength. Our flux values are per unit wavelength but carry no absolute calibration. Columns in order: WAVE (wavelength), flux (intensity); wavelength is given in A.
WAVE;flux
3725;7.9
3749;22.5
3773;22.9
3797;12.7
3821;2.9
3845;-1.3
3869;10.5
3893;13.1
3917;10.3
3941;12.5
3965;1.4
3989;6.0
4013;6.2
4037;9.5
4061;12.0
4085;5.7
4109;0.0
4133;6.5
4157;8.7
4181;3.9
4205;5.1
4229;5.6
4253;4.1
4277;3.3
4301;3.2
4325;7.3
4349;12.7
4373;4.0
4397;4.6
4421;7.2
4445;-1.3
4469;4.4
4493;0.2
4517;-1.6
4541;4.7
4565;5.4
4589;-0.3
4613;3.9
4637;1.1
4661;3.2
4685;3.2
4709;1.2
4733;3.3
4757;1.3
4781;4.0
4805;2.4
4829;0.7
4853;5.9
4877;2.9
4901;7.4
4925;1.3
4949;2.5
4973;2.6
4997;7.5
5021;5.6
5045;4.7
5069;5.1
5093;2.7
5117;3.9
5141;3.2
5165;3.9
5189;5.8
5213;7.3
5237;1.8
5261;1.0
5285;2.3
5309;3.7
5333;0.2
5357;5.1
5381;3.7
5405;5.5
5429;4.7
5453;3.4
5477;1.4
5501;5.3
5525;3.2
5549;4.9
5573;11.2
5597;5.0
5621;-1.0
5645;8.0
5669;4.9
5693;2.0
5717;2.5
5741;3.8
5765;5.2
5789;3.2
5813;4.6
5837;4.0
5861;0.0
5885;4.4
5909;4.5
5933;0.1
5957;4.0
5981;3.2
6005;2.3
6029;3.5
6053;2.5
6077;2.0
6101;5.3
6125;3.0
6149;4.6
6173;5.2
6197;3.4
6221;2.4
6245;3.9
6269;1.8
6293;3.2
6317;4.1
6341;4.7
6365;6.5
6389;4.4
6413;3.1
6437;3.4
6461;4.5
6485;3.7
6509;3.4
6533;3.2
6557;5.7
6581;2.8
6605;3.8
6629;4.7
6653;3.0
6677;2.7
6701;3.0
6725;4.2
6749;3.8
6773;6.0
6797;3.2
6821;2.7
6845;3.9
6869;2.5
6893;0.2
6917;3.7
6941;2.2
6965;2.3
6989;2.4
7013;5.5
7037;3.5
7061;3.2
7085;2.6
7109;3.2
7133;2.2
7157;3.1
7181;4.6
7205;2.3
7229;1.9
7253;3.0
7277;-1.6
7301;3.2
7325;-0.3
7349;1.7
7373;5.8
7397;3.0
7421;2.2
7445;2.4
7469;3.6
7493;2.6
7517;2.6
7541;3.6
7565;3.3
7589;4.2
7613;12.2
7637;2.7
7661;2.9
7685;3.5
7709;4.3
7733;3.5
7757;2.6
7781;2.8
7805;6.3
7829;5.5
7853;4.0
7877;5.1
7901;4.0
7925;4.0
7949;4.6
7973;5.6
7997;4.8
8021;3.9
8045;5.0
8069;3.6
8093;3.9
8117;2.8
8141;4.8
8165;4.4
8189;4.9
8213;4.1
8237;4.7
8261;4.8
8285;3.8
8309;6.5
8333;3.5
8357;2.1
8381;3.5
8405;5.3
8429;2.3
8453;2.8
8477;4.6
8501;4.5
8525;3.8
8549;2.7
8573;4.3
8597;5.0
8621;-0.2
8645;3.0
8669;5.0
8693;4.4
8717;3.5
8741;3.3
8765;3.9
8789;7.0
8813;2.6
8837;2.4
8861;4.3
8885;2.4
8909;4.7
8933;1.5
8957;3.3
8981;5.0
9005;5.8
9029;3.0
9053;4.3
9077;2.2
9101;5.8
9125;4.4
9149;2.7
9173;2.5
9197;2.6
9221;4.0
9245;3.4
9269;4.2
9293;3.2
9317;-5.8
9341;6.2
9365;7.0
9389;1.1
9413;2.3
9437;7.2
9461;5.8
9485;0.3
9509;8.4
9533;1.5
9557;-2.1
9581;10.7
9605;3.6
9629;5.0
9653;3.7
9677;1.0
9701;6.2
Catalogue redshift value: 1.041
